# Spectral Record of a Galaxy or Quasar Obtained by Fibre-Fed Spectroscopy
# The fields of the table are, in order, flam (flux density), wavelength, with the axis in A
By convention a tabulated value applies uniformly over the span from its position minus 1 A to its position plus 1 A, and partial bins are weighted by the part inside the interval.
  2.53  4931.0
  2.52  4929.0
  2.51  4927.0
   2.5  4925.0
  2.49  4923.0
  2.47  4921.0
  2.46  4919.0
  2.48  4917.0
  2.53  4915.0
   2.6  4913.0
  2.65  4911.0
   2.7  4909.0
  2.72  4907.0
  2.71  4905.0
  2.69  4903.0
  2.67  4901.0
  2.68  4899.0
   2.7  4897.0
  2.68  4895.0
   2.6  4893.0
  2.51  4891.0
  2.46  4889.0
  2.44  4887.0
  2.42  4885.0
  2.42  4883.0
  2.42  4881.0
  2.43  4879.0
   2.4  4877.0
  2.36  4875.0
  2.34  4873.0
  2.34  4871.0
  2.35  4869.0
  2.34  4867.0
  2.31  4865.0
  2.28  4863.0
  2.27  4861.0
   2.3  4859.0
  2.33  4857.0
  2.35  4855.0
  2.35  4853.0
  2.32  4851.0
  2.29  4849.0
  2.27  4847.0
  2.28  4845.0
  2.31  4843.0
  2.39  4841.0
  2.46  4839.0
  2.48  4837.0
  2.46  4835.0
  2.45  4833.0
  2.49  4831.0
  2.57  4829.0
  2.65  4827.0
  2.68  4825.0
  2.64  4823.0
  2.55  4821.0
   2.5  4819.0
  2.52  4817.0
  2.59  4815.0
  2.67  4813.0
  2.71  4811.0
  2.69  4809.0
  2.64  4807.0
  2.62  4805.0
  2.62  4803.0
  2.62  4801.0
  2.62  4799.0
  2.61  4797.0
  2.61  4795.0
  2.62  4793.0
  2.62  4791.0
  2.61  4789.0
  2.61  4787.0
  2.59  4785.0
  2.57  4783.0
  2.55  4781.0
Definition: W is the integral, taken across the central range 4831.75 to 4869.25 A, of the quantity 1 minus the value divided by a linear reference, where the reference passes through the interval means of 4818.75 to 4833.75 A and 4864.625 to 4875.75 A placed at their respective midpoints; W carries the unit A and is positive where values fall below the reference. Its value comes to 1.5 A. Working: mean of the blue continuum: 2.57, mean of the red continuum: 2.34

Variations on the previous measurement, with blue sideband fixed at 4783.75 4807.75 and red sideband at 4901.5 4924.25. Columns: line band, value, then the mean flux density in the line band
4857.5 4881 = 2.3 A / 2.34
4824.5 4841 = 0.6 A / 2.52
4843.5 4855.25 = 1.3 A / 2.31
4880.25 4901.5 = 0.4 A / 2.54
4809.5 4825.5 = 0.0 A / 2.61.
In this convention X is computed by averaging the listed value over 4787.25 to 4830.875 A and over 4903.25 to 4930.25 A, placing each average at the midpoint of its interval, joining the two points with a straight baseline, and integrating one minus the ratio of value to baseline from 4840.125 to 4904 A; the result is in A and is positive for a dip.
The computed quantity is 4.2 A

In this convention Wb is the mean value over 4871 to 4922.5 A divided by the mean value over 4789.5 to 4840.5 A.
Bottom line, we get 0.98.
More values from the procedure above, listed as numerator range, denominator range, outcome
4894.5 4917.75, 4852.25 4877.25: 1.14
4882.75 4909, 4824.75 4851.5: 1.07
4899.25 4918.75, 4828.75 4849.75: 1.10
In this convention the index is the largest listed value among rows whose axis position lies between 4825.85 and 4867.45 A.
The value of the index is 2.65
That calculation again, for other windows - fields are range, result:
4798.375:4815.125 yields 2.71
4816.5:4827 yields 2.68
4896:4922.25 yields 2.72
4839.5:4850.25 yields 2.39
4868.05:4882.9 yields 2.43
